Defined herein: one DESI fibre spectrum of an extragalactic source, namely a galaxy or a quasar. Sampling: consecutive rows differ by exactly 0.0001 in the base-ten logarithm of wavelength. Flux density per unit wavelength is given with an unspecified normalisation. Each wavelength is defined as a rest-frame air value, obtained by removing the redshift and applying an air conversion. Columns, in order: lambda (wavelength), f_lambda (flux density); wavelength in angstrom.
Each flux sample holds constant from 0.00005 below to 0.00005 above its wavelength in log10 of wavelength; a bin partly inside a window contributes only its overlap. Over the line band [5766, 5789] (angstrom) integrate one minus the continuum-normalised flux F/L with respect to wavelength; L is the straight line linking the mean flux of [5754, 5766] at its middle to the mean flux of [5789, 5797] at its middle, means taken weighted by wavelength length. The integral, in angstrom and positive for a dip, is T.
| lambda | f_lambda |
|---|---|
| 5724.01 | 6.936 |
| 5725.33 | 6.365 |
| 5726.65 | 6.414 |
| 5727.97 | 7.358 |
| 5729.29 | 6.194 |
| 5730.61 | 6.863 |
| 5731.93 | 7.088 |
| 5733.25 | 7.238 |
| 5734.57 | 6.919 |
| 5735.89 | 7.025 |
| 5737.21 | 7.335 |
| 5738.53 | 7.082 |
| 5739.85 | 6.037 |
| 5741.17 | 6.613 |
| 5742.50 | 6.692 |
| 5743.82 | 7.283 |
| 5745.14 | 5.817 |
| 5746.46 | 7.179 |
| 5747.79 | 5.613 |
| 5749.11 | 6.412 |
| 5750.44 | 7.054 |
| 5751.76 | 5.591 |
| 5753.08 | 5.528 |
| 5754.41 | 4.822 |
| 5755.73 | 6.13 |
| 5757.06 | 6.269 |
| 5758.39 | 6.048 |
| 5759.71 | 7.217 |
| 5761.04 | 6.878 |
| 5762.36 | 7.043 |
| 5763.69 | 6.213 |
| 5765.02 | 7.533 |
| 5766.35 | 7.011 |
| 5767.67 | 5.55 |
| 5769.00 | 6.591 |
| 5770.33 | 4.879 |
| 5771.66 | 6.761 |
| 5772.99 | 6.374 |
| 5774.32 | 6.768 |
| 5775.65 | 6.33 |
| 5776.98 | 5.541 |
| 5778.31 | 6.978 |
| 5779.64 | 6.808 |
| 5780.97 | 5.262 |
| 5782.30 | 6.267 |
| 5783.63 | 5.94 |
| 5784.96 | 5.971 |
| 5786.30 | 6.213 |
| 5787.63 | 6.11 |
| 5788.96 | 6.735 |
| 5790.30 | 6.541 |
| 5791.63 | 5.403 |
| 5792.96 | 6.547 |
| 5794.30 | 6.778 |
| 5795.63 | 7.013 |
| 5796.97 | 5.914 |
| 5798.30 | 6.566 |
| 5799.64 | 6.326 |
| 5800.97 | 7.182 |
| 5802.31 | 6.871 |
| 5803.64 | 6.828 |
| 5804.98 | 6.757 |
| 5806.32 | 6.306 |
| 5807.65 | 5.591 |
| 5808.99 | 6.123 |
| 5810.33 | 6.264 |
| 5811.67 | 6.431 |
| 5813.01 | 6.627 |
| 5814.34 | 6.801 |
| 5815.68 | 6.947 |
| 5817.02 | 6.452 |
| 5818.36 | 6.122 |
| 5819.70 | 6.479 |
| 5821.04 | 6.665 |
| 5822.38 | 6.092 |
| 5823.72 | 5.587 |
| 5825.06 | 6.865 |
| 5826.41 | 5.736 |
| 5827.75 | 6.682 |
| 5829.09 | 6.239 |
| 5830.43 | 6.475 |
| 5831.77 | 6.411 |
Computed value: 0.93 angstrom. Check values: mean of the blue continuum 6.51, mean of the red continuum 6.43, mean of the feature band 6.2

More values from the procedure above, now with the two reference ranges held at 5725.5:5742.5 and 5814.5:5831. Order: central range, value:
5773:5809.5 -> 0.97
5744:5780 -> 1.84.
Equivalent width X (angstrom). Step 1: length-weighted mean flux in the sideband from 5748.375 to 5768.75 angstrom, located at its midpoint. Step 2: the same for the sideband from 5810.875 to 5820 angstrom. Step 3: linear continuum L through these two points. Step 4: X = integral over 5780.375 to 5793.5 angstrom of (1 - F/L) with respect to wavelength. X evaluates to 0.7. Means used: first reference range 6.36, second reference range 6.55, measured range 6.1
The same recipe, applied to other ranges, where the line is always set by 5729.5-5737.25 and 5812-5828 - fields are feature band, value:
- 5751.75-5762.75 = 1.06 angstrom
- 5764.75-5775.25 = 0.57 angstrom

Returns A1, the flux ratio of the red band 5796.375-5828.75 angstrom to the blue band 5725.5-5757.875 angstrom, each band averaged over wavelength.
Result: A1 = 0.99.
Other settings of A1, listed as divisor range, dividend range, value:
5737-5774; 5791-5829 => 1.00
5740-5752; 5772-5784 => 0.97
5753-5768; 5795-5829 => 1.01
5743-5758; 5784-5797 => 1.03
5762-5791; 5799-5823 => 1.03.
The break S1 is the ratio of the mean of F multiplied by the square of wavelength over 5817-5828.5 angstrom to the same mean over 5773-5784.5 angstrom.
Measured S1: 1.02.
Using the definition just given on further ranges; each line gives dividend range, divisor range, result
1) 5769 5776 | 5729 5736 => 0.92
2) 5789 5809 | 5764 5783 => 1.03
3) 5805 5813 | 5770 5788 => 1.02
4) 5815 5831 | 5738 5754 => 1.02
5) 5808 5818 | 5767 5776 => 1.06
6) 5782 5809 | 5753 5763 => 1.03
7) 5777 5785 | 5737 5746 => 0.94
